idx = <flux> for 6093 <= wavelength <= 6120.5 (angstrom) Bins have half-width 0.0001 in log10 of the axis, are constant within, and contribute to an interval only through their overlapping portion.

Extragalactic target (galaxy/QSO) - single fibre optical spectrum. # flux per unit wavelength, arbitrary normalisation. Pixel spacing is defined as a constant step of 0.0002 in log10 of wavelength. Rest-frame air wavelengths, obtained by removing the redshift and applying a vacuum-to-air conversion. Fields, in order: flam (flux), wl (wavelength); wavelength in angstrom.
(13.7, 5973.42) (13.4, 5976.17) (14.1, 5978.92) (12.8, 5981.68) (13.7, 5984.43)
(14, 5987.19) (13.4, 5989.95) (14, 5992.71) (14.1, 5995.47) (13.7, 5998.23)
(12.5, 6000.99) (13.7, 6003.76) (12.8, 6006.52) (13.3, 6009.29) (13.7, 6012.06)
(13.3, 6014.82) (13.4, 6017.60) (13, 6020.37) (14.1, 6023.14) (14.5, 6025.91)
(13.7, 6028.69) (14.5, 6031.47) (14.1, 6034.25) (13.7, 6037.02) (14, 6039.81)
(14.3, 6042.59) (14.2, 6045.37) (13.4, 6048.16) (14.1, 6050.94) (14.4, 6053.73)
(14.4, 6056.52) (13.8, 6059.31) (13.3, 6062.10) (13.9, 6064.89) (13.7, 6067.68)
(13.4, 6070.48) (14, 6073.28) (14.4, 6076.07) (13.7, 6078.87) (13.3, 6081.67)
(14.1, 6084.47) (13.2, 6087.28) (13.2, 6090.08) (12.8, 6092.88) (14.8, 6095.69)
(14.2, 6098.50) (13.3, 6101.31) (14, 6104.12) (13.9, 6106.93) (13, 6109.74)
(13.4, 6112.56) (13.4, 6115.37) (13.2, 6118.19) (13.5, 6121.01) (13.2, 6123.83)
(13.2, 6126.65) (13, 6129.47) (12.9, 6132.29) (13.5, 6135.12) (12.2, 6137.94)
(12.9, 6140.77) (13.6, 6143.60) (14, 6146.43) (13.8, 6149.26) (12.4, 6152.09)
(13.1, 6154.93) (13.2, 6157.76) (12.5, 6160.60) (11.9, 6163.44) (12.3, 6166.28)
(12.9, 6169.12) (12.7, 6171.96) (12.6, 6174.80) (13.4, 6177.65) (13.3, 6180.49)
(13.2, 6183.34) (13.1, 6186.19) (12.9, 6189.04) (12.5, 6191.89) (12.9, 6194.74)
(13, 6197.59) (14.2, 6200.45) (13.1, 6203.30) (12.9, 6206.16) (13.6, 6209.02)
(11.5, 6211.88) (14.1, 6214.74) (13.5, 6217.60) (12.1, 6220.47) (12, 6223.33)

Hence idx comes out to 13.6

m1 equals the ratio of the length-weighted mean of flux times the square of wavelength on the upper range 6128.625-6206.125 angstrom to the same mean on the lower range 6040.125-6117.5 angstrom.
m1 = 0.97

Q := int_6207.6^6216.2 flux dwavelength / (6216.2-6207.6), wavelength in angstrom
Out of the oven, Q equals 13.1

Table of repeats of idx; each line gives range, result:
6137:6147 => 13.1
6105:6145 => 13.2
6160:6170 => 12.4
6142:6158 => 13.4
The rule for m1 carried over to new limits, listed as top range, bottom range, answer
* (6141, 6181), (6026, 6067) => 0.96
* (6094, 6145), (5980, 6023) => 1.04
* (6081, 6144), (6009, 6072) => 0.99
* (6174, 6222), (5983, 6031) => 1.02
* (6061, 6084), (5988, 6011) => 1.05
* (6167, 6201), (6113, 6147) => 1.00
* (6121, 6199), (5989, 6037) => 1.00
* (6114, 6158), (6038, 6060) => 0.96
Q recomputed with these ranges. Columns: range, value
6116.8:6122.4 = 13.3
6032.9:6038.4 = 13.9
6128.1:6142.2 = 12.9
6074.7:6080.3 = 14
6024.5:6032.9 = 14.2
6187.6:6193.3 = 12.7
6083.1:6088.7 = 13.6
